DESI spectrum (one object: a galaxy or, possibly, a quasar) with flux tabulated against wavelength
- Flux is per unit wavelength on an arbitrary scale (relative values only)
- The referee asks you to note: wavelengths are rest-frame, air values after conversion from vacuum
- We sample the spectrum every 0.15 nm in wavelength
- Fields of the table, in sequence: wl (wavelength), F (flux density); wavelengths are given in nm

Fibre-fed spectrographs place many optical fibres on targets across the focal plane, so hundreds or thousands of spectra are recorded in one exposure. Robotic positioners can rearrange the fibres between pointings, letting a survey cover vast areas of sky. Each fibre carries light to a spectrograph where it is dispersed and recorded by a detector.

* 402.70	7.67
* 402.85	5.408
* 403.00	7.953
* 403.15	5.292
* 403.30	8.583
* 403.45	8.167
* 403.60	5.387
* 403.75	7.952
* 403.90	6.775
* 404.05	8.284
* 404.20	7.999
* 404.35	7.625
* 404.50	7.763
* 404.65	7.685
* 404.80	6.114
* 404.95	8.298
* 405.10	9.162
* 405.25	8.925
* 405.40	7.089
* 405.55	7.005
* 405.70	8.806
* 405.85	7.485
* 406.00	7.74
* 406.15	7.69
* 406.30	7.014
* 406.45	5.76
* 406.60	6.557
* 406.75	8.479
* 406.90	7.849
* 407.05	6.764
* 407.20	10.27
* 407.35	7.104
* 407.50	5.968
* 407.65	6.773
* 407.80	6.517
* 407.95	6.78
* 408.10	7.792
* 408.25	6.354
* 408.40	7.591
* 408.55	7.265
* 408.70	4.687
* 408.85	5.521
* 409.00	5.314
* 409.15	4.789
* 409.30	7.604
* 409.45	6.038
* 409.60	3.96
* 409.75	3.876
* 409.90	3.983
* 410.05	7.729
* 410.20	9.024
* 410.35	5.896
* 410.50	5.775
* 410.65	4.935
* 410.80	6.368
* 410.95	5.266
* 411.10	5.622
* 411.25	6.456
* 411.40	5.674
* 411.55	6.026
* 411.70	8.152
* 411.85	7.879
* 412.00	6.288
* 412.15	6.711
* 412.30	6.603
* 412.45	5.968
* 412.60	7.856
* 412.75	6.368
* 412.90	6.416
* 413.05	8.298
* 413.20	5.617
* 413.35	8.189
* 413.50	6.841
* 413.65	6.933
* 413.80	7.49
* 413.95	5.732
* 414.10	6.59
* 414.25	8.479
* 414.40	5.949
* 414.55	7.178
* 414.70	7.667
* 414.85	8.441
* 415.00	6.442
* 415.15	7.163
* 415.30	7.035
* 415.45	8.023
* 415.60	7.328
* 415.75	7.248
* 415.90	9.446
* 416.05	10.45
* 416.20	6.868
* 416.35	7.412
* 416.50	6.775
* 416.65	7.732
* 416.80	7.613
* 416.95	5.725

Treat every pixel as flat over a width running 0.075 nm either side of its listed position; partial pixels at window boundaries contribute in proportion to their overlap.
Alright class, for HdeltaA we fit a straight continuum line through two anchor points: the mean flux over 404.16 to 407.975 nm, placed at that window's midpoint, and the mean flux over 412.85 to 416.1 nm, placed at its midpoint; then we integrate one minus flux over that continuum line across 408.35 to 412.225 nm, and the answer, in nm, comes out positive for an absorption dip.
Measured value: 0.71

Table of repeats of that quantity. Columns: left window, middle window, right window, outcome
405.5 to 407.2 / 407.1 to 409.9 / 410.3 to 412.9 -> 0.31 nm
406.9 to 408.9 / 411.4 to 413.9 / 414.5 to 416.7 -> 0.16 nm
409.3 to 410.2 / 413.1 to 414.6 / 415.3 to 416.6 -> 0.04 nm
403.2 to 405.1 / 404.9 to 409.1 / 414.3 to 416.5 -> 0.21 nm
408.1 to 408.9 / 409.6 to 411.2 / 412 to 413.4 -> 0.21 nm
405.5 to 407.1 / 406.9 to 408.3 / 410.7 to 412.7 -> 0.00 nm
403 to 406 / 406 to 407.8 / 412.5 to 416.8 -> 0.06 nm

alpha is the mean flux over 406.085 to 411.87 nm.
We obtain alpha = 6.47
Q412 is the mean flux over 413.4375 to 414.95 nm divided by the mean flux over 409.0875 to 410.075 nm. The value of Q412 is 1.34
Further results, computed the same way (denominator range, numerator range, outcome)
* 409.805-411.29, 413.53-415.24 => 1.17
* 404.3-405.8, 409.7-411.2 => 0.75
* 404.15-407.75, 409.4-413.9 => 0.85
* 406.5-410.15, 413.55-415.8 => 1.10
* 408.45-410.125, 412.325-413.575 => 1.25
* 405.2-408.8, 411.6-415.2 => 0.97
